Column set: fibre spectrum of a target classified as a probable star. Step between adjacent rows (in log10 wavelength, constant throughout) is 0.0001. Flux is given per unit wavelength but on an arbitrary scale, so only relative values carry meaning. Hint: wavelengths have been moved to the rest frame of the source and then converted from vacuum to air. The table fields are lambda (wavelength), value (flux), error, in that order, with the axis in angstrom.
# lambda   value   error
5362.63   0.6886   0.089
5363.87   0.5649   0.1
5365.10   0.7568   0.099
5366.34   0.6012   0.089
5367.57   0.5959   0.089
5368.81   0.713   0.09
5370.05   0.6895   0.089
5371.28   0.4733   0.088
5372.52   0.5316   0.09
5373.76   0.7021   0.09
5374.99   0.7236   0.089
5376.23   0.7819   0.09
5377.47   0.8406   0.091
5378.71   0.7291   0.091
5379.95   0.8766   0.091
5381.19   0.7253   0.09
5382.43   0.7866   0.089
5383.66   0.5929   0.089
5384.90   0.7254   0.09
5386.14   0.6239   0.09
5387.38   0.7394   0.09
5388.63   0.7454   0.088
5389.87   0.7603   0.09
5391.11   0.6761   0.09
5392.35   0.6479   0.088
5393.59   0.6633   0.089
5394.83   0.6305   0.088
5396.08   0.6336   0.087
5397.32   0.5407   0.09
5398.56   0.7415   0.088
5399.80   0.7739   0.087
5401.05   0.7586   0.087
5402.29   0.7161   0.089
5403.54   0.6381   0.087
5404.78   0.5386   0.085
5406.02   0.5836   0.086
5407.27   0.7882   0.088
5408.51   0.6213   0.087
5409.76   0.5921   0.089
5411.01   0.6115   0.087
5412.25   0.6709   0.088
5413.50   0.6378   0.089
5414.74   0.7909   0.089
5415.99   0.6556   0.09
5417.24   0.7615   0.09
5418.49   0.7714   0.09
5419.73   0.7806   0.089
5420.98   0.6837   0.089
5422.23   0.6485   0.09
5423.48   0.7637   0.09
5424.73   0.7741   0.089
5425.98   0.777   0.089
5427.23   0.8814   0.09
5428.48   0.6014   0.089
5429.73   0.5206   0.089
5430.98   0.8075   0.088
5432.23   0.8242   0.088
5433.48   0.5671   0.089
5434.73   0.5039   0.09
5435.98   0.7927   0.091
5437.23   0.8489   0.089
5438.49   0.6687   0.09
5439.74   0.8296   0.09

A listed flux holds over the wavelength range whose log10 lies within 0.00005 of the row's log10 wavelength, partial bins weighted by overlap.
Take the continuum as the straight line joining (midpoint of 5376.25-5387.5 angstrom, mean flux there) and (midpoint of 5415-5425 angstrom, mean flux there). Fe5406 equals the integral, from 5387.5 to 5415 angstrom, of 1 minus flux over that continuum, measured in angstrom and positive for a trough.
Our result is 2.41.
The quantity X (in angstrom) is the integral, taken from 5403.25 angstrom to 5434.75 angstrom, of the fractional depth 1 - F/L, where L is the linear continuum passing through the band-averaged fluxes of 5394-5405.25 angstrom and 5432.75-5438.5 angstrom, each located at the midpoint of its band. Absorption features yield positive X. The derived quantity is -0.7 angstrom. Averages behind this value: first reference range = 0.665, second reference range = 0.68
